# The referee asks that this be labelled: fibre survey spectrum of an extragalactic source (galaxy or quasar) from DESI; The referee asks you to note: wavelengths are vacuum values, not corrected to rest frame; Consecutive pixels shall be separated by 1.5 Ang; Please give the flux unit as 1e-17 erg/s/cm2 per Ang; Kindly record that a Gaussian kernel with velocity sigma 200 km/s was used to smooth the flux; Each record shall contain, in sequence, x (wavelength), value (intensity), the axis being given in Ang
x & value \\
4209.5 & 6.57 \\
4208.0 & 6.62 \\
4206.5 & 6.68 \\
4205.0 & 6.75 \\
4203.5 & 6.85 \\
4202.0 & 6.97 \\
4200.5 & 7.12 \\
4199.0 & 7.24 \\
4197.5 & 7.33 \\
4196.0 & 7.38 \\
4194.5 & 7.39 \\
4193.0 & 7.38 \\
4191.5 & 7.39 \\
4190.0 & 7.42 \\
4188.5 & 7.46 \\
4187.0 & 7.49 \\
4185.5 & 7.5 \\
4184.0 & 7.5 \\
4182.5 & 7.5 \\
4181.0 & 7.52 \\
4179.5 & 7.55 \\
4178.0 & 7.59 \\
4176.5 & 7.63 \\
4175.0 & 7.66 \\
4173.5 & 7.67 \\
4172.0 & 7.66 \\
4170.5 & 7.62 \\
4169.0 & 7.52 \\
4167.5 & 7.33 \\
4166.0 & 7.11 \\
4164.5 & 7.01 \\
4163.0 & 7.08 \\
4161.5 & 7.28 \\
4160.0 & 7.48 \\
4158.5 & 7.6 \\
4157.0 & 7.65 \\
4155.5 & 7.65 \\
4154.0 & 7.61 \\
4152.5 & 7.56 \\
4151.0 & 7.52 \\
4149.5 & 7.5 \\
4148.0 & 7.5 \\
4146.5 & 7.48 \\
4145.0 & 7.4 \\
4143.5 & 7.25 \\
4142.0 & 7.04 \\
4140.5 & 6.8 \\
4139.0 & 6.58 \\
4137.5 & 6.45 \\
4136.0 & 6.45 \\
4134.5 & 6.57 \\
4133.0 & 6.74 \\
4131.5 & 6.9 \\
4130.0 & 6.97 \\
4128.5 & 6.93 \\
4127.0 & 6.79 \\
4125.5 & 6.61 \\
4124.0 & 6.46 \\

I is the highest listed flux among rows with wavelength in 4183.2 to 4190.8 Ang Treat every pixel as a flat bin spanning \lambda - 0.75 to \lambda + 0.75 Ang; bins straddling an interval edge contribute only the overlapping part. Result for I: 7.5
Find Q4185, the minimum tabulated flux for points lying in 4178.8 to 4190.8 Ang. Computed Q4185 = 7.42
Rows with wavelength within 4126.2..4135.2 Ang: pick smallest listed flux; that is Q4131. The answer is 6.57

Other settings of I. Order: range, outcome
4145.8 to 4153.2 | 7.56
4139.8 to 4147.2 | 7.48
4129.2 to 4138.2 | 6.97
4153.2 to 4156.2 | 7.65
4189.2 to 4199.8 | 7.42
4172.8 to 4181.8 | 7.67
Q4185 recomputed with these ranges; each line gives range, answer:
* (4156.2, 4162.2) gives 7.28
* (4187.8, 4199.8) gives 7.24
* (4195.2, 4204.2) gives 6.85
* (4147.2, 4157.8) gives 7.5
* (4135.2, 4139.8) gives 6.45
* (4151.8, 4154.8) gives 7.56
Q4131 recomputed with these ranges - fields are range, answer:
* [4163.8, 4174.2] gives 7.01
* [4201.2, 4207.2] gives 6.68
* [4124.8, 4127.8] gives 6.61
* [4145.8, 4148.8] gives 7.48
